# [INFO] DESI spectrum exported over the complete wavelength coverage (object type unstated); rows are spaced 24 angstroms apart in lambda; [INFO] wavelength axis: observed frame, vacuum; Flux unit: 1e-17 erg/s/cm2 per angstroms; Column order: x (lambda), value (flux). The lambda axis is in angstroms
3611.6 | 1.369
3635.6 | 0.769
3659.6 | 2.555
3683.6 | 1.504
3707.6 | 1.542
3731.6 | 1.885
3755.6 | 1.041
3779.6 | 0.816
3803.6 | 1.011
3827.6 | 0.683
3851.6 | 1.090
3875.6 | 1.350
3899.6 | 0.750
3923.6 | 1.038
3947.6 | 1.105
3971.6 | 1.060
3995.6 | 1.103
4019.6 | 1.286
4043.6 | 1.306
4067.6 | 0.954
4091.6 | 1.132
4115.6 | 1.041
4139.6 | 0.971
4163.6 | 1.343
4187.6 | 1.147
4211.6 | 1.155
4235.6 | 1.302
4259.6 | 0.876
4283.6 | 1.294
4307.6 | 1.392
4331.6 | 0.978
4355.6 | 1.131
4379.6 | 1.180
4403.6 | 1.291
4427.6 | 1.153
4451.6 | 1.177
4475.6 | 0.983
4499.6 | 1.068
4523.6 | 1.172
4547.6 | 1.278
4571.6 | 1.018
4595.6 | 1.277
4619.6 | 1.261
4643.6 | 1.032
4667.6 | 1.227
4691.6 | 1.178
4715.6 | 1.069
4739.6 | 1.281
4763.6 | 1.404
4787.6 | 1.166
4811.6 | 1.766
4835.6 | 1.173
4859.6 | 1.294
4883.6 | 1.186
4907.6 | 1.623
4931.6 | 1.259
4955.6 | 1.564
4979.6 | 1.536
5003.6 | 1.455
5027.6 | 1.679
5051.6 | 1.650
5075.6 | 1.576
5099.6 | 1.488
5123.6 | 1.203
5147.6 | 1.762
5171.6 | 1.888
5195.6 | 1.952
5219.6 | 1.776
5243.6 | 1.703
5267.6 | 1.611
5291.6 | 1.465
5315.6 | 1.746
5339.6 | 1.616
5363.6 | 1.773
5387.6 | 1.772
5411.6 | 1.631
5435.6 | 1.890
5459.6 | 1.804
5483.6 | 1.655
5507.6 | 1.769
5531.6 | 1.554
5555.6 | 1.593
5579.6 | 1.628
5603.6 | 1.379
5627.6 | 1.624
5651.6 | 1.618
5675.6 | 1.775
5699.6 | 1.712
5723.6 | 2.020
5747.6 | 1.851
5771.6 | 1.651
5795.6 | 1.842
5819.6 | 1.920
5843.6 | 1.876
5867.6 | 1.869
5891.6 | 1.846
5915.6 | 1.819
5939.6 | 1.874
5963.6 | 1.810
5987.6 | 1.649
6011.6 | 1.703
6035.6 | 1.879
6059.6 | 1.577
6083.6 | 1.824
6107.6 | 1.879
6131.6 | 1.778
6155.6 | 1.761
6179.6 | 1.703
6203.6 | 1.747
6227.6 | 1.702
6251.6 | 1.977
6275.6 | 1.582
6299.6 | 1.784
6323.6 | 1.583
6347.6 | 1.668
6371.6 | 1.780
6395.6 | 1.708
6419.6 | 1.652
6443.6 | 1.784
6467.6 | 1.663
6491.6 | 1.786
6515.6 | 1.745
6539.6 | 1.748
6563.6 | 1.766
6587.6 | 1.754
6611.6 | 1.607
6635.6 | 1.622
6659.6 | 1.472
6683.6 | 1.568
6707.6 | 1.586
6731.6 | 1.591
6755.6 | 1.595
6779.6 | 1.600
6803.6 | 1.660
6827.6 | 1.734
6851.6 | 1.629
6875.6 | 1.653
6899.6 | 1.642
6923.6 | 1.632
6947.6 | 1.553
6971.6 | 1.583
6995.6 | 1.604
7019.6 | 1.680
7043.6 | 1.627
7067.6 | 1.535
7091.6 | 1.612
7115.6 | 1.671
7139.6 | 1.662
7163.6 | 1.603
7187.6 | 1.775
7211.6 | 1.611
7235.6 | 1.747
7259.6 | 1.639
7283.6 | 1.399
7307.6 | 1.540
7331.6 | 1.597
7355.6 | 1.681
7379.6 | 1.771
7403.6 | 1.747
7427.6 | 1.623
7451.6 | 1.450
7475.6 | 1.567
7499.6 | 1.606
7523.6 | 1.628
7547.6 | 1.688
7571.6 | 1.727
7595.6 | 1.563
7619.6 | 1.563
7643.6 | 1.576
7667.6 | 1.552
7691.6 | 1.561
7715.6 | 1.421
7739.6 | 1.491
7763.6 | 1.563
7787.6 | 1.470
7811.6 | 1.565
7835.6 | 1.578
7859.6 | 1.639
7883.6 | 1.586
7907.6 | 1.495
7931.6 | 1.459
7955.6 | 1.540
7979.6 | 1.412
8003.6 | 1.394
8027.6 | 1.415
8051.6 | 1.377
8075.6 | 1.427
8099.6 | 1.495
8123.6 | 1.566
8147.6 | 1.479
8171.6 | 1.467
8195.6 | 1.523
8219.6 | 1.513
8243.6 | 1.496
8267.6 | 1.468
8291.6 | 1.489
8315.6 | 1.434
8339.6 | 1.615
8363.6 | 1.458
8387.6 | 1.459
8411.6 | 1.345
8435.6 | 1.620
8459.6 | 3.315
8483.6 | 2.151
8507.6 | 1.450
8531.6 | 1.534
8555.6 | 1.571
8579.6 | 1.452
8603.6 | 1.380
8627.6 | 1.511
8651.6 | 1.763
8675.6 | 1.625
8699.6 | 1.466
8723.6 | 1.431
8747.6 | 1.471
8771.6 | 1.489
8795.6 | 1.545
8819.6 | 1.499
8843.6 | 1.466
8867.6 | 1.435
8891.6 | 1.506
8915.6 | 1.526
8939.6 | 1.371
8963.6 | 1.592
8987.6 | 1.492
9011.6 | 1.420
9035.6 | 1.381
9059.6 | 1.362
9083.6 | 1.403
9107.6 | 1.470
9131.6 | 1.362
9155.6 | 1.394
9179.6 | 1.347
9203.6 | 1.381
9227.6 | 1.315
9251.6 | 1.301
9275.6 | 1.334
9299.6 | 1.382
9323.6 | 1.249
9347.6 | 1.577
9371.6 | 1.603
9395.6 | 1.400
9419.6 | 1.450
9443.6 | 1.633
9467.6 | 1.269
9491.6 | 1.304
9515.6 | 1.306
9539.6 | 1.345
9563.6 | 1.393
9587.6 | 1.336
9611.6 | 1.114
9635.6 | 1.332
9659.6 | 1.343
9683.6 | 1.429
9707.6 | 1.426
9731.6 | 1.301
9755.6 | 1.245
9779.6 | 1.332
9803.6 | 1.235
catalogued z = 0.29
